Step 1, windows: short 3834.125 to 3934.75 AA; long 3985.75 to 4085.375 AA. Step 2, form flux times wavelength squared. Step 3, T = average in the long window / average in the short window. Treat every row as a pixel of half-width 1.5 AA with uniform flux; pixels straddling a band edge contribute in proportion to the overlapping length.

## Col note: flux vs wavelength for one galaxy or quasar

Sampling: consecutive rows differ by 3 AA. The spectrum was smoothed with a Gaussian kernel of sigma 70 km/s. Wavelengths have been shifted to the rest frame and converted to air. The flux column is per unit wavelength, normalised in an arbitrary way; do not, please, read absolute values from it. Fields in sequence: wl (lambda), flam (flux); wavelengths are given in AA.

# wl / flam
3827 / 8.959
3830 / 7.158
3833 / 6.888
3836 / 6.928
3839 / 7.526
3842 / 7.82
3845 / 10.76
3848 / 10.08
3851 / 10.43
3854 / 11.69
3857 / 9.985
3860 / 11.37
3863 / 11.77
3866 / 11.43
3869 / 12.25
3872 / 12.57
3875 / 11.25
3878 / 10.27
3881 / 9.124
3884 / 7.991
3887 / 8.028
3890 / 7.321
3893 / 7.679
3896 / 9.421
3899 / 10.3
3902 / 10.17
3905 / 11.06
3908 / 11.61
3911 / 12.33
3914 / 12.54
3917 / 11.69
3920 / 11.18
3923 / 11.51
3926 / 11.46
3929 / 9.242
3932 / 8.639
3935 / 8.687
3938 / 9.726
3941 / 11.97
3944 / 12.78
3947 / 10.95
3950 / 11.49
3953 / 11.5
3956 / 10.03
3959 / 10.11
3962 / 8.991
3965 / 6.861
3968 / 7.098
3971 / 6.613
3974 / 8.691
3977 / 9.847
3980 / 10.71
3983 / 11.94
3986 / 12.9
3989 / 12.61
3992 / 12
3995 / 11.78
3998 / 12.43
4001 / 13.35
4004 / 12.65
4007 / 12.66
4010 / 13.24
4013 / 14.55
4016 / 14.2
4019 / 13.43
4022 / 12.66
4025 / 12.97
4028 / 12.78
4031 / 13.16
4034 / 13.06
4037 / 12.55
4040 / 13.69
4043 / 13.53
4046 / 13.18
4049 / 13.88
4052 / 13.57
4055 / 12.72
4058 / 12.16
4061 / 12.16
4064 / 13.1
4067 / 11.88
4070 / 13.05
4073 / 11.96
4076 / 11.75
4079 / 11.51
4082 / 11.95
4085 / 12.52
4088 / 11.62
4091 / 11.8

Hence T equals 1.4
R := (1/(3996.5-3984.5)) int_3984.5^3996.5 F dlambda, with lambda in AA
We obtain 12.3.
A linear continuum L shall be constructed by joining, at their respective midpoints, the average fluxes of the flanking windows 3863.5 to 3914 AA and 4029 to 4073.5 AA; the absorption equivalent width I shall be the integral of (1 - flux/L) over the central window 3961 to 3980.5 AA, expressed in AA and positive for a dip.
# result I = 5.63 AA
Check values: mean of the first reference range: 10.3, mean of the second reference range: 12.9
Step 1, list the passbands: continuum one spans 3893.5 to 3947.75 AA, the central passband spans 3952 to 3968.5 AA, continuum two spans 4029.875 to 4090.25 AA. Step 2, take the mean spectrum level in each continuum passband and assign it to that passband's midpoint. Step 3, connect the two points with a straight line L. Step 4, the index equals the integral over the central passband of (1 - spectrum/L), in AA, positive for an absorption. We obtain 3.15 AA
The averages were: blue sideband 10.8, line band 9.15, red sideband 12.6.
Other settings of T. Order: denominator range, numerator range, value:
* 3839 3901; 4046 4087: 1.38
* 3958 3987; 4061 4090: 1.37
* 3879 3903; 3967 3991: 1.21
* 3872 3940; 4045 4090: 1.33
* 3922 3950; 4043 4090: 1.26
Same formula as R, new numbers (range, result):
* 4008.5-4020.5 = 13.9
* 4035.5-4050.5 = 13.4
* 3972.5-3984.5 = 10.3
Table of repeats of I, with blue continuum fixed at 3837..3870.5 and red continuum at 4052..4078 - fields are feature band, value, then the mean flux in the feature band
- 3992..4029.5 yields -3.5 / 13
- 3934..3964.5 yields 2.1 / 10.5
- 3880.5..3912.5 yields 3.7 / 9.56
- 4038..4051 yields -1.4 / 13.5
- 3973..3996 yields 0.6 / 11.4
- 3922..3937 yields 1.7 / 9.85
